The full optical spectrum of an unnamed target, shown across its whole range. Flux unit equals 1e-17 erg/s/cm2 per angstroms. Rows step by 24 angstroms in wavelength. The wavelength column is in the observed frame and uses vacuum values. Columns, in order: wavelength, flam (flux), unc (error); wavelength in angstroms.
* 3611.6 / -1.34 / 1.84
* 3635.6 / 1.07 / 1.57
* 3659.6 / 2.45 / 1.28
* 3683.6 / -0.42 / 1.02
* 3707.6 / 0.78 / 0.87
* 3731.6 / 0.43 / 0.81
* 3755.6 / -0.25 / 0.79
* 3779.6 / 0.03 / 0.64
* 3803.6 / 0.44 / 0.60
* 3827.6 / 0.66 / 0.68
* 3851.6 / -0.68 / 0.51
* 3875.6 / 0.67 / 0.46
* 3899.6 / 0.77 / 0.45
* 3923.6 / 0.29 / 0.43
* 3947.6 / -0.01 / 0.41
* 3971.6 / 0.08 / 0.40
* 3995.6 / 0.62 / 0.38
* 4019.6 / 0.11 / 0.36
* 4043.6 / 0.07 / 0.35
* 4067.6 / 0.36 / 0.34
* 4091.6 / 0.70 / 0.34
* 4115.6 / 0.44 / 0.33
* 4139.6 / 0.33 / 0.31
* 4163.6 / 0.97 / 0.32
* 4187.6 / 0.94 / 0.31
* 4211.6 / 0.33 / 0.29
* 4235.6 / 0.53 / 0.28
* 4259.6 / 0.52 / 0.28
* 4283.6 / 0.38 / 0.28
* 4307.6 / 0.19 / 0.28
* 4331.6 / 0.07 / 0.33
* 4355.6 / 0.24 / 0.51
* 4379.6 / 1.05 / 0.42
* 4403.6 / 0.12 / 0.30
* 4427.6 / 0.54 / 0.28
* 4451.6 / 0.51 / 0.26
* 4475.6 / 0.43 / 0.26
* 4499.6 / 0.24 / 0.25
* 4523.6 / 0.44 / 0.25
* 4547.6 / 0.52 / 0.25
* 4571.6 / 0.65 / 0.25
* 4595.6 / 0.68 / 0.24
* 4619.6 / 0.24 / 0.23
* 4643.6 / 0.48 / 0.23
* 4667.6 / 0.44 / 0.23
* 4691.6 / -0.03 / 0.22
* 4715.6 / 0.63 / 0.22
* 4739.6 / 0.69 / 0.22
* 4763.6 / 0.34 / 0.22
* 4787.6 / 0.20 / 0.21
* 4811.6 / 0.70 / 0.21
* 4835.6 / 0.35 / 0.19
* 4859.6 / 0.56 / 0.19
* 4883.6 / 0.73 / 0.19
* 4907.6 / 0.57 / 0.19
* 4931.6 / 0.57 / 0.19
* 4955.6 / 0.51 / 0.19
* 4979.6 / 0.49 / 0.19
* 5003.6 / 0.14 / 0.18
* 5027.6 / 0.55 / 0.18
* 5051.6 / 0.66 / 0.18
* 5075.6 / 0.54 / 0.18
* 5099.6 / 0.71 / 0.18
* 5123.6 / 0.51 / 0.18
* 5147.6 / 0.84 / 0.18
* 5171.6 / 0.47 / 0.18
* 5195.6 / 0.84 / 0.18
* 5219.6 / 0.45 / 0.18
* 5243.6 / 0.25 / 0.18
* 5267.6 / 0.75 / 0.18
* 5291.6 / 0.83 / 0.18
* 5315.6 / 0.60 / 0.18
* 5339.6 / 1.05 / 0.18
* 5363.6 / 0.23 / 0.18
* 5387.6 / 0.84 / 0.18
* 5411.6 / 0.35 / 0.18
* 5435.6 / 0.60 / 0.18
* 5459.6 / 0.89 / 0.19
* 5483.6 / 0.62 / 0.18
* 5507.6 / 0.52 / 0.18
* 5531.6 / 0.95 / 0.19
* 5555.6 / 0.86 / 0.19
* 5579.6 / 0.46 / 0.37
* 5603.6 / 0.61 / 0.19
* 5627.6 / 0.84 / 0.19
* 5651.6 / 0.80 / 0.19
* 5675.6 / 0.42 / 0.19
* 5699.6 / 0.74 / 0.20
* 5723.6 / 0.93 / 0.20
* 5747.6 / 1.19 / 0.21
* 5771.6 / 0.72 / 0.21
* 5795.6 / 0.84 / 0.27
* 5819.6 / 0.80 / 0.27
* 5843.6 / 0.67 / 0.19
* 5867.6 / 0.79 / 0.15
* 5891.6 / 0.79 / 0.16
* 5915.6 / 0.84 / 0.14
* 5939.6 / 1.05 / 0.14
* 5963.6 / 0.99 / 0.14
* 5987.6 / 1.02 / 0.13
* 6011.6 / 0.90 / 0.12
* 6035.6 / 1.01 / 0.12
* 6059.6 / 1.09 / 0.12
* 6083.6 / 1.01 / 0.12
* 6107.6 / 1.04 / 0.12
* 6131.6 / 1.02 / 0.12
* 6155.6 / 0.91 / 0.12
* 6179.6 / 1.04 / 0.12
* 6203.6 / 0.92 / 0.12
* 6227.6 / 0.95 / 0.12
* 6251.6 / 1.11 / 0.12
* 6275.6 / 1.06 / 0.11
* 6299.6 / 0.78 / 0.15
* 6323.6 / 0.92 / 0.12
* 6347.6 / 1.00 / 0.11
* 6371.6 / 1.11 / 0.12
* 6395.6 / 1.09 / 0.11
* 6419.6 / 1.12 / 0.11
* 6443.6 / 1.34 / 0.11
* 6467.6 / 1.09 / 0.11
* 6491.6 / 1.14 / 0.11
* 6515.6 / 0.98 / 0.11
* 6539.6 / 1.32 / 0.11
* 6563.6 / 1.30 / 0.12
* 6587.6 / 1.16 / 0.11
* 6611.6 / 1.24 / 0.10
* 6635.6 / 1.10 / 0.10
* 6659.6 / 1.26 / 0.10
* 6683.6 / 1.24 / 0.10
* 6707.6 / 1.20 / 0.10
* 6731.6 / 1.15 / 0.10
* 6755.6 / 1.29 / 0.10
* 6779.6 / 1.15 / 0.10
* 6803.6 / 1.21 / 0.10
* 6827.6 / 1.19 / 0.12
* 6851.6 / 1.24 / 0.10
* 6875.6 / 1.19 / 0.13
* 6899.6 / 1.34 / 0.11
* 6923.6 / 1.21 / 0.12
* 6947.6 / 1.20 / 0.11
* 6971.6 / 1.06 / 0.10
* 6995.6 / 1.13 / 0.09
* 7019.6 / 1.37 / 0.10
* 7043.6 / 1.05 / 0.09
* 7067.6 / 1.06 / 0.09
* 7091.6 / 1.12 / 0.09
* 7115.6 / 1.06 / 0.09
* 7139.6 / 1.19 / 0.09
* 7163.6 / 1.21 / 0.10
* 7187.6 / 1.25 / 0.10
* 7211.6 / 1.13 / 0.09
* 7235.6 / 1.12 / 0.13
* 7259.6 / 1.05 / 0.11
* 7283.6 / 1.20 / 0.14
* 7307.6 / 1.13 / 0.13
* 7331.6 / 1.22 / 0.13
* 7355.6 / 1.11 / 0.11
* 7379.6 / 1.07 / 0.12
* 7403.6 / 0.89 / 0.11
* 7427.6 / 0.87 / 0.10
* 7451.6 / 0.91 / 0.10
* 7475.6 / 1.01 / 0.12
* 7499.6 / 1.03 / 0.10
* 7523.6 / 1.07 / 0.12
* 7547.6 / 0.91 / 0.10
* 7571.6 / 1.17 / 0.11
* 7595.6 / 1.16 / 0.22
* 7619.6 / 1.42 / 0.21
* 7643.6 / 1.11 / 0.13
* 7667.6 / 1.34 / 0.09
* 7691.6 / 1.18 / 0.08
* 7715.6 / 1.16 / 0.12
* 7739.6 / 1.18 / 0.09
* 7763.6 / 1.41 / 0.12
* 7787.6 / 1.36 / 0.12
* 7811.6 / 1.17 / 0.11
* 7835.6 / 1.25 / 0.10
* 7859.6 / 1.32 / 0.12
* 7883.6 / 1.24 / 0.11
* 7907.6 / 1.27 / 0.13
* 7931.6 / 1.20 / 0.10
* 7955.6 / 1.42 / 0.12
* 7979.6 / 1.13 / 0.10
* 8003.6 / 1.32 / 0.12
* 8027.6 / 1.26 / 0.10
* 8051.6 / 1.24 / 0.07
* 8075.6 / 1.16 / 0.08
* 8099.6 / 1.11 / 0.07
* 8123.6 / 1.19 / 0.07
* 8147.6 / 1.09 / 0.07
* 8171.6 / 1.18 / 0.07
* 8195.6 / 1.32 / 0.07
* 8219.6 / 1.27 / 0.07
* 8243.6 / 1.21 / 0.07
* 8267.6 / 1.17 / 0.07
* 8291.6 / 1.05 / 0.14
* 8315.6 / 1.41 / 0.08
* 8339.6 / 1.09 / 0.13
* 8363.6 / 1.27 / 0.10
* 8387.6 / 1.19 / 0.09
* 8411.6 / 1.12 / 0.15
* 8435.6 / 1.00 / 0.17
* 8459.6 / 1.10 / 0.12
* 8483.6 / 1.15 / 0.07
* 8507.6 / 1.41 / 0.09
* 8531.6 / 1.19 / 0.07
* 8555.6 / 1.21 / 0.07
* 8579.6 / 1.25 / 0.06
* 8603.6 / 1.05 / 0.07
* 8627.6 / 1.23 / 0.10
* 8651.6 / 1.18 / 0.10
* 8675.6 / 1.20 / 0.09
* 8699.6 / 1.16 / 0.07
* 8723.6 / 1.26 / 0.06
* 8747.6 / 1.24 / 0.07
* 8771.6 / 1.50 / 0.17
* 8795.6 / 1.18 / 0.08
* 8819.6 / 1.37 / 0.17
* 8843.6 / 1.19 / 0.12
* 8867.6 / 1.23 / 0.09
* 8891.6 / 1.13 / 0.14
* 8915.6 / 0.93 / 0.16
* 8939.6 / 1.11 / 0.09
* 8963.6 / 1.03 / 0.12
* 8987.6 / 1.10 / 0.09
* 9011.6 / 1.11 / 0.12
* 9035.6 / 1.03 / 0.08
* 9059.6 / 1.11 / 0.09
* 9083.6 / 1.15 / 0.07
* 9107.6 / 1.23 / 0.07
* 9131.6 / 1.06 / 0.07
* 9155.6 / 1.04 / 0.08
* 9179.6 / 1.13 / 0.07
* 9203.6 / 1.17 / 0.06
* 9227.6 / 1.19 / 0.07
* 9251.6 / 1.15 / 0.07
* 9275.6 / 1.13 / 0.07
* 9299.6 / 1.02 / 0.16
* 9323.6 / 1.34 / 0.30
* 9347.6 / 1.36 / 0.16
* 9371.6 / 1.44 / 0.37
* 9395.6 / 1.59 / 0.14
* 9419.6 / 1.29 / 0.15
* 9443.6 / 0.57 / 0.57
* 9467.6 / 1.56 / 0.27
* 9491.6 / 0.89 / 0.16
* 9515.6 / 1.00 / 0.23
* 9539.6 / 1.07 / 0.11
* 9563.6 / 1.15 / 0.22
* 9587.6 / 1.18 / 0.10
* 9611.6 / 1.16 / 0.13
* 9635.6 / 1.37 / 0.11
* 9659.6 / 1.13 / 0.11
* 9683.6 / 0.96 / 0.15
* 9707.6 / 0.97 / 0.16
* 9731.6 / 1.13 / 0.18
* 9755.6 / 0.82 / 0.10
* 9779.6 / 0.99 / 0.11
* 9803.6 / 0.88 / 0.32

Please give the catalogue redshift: 0.432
